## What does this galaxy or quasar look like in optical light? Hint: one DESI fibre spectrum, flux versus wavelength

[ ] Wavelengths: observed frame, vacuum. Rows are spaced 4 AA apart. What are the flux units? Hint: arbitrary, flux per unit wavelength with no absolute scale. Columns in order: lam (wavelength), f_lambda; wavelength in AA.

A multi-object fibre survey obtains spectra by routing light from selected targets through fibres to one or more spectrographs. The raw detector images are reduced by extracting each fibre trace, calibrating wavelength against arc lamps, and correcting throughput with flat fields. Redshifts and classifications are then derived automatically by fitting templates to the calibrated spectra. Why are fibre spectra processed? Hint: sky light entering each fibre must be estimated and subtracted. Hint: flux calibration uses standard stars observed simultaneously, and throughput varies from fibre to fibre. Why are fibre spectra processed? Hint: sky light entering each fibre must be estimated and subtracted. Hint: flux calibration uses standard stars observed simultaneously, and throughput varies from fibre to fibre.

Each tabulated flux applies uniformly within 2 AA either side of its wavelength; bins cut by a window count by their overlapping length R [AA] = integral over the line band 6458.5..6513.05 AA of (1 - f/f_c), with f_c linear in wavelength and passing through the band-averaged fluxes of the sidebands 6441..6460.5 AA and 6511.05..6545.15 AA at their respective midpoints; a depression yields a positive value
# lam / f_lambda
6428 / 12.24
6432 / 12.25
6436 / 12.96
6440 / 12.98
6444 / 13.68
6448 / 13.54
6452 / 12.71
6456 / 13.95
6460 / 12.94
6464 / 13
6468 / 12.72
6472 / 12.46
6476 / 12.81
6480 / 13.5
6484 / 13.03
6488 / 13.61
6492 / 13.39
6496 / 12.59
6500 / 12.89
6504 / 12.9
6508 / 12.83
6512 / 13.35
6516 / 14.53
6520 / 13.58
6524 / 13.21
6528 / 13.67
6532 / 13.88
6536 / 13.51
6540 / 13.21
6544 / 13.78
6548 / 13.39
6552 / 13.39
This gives 2.0 AA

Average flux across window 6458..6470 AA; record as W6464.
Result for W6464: 12.9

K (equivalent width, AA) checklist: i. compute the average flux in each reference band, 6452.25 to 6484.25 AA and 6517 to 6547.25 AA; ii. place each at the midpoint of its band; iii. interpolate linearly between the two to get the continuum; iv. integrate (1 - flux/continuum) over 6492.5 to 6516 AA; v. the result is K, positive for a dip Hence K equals 0.5 AA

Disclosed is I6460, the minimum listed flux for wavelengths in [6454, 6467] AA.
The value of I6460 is 12.94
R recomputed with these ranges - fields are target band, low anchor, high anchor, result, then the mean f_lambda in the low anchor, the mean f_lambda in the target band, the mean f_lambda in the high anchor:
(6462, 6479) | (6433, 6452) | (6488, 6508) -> 0.4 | 13.2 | 12.8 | 13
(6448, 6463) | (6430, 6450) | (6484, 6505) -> -0.2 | 13.1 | 13.2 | 13.1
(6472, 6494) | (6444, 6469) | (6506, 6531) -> 0.3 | 13.2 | 13.2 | 13.5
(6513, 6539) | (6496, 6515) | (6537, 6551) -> -0.9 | 13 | 13.7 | 13.5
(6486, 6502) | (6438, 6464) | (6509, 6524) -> 0.5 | 13.3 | 13.1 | 13.7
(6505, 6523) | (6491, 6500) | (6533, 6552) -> -0.5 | 12.9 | 13.5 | 13.5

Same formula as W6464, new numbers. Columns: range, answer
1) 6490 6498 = 13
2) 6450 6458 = 13.3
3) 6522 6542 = 13.5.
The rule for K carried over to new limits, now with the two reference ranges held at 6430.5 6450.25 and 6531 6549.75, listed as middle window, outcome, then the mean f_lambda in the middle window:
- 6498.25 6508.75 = 0.4 AA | 12.9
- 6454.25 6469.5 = 0.0 AA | 13.2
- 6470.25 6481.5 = 0.3 AA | 12.9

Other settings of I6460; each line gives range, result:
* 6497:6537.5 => 12.83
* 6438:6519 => 12.46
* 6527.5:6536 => 13.51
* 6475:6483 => 12.81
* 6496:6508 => 12.59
